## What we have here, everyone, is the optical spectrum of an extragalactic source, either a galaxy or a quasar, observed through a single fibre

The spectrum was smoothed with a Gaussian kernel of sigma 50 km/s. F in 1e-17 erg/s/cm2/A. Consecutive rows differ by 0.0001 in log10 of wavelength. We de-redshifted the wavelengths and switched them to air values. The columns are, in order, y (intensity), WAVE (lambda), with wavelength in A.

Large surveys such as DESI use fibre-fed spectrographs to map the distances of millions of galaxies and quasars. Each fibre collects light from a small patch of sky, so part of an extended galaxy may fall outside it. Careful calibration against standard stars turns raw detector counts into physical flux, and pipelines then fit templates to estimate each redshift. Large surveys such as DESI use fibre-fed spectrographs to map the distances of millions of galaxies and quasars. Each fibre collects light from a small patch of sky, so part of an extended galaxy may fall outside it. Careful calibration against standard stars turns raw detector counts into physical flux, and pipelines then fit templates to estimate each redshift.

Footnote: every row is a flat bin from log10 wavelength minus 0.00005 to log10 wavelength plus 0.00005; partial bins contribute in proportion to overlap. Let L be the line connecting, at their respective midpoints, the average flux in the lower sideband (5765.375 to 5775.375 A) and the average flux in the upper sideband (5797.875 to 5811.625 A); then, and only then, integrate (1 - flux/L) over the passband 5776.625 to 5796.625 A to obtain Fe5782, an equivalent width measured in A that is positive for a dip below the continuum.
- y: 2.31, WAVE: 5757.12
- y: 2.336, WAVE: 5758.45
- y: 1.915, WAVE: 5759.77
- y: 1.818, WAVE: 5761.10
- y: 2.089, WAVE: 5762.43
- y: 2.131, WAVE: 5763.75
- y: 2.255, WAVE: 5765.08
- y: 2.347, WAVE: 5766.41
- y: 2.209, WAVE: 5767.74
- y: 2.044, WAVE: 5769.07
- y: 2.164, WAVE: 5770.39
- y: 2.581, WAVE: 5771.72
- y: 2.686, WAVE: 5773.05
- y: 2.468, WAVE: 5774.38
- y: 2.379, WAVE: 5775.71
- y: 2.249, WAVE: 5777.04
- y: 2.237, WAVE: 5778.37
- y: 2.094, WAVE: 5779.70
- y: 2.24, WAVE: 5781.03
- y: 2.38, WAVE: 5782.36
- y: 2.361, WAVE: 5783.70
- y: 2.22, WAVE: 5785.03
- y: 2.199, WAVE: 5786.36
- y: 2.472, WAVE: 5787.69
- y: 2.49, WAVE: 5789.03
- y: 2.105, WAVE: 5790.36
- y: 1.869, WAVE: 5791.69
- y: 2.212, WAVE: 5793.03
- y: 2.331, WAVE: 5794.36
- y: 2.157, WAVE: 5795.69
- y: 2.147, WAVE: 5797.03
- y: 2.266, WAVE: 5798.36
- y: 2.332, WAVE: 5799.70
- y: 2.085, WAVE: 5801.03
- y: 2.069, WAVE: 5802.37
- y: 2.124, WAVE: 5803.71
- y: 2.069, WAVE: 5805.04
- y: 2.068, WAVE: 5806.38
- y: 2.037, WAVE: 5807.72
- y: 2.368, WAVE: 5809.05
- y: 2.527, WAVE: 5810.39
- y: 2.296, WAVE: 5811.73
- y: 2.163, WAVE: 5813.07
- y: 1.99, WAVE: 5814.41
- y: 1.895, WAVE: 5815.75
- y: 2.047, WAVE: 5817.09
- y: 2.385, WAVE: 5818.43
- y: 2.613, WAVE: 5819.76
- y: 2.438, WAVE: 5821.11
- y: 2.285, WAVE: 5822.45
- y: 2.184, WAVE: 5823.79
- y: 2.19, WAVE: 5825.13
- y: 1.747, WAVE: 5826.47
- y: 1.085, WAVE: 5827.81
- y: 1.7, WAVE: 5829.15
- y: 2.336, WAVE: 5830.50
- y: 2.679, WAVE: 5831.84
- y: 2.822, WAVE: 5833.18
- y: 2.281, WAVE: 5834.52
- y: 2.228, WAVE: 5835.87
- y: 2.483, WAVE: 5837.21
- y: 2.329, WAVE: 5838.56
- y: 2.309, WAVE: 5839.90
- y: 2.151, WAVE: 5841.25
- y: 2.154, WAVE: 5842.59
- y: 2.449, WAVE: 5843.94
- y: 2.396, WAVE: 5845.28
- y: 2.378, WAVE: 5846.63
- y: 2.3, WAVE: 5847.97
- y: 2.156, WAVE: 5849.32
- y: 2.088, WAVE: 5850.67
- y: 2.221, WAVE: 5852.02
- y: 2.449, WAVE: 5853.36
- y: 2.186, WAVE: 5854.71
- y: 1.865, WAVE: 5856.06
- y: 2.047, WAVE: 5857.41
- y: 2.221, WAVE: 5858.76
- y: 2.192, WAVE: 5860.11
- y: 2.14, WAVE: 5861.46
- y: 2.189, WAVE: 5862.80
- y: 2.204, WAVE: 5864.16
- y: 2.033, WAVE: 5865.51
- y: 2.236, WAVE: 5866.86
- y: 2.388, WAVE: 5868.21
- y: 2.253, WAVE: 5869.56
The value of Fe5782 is 0.4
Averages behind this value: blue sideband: 2.35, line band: 2.24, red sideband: 2.2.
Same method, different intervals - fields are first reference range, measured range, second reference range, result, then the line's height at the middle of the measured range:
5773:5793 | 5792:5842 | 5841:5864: 1.1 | 2.25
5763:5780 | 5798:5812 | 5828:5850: 0.6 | 2.3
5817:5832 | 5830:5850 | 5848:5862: -2.0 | 2.14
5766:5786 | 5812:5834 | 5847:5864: 0.7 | 2.23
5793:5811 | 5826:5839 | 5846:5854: 0.4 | 2.24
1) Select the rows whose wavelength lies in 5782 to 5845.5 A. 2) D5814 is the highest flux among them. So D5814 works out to 2.822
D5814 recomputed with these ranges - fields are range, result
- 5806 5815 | 2.527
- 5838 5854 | 2.449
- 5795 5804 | 2.332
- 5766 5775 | 2.686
